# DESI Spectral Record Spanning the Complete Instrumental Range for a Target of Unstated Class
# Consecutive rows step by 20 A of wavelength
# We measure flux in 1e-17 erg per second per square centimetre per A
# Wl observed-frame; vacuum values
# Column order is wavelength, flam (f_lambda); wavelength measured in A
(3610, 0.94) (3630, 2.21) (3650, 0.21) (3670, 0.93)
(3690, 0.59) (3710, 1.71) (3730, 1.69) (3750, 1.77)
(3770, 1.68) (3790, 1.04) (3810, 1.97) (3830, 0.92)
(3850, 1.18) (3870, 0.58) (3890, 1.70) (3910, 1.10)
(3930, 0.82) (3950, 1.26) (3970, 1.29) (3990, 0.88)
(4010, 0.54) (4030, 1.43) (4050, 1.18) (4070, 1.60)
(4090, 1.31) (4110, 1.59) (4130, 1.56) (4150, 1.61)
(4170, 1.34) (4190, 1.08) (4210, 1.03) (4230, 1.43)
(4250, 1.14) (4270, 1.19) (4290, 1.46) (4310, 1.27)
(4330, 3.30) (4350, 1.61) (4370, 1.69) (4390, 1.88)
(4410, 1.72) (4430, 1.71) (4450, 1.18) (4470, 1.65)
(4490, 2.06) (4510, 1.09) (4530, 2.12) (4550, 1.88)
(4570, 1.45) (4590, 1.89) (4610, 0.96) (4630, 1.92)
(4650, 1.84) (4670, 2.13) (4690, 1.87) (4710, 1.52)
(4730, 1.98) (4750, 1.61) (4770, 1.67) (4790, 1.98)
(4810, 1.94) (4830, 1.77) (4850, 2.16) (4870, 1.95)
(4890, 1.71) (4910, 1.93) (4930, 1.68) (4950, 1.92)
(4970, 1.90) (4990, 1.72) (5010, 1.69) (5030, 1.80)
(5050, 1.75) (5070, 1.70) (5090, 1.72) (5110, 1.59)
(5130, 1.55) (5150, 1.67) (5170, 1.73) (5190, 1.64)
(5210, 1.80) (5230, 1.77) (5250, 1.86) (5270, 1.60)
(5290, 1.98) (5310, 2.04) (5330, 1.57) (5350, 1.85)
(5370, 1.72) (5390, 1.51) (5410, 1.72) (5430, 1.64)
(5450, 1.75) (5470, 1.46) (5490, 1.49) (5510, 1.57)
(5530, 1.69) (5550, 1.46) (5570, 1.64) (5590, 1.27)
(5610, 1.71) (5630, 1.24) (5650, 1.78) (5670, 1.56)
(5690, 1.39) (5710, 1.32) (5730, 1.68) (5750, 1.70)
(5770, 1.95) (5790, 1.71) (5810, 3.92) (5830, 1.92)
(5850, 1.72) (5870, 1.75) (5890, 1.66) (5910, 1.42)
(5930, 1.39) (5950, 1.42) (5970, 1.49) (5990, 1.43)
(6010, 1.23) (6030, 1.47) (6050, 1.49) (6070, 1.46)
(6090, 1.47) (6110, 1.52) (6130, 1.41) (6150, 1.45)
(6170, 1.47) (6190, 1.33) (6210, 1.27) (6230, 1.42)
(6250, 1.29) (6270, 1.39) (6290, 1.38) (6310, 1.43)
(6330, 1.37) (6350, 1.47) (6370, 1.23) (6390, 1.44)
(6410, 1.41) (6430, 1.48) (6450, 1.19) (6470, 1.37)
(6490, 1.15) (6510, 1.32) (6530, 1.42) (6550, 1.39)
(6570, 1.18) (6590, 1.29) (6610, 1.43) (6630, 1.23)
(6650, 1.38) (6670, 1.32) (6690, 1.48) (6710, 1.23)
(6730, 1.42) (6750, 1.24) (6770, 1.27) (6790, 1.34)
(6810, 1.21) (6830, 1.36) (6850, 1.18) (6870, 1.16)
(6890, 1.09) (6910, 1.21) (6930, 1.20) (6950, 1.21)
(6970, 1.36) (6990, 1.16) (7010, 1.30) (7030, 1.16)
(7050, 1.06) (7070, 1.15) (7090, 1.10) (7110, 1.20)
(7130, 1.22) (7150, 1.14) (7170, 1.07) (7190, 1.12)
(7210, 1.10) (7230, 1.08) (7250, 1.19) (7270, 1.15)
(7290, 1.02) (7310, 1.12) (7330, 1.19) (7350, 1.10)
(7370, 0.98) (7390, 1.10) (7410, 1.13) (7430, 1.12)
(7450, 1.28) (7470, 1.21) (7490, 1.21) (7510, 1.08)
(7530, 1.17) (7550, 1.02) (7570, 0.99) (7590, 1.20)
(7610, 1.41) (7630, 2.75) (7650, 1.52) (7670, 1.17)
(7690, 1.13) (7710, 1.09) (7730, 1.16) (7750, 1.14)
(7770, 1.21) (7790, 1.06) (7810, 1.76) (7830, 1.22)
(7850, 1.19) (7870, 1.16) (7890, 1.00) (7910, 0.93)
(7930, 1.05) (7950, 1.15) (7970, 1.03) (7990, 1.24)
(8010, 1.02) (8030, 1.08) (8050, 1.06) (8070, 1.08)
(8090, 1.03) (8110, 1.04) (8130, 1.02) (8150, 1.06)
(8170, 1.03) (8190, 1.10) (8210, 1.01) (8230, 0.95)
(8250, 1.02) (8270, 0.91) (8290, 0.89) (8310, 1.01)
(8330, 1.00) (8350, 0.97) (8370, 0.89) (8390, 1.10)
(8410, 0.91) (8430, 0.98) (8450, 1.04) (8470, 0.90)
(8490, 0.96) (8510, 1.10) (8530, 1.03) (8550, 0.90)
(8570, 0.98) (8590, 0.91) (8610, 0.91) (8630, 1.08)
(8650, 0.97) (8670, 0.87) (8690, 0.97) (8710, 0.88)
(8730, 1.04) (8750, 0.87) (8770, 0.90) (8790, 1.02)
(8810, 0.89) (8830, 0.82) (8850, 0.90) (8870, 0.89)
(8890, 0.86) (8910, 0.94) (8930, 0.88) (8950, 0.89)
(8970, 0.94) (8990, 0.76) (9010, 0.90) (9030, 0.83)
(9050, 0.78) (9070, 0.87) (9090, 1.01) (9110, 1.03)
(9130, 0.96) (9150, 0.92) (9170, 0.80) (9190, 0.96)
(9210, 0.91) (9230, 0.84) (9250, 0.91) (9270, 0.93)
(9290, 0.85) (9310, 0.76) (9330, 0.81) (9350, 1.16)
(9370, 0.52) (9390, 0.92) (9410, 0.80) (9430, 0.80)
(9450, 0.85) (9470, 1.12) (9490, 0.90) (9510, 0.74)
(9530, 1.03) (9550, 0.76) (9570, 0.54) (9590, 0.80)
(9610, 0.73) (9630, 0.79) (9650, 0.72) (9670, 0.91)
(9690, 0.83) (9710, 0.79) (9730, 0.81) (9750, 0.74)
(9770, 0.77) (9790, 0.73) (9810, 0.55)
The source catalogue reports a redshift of 0.16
